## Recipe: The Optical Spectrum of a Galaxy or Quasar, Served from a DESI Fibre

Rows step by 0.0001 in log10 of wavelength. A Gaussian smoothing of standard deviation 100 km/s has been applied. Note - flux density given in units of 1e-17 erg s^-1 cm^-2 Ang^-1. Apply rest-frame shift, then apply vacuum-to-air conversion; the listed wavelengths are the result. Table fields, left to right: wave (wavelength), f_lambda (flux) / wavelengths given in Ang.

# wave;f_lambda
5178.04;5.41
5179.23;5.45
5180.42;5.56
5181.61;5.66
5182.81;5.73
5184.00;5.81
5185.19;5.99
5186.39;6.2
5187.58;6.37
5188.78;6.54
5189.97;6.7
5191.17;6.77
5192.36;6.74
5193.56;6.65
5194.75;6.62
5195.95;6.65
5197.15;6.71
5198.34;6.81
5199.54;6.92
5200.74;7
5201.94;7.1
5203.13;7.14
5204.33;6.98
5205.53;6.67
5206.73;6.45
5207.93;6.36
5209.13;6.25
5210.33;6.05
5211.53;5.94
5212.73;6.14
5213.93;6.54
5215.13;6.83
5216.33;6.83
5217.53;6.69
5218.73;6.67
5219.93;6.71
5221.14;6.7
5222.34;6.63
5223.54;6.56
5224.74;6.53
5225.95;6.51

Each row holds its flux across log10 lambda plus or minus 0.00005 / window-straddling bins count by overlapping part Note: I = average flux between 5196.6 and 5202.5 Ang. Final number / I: 6.91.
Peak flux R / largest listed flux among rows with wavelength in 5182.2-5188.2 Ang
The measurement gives 6.37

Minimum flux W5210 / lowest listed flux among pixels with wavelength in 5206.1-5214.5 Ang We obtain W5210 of 5.94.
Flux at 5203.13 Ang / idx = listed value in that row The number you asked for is 7.14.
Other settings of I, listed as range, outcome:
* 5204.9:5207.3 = 6.56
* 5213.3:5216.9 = 6.73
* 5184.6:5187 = 6.09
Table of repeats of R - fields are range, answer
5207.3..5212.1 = 6.36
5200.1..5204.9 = 7.14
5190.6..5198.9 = 6.81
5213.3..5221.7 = 6.83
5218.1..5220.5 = 6.71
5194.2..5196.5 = 6.65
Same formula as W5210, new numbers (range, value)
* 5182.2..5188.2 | 5.73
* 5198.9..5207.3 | 6.45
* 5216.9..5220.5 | 6.67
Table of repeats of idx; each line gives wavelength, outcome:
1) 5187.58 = 6.37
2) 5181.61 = 5.66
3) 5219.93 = 6.71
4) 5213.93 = 6.54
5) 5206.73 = 6.45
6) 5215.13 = 6.83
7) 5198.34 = 6.81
